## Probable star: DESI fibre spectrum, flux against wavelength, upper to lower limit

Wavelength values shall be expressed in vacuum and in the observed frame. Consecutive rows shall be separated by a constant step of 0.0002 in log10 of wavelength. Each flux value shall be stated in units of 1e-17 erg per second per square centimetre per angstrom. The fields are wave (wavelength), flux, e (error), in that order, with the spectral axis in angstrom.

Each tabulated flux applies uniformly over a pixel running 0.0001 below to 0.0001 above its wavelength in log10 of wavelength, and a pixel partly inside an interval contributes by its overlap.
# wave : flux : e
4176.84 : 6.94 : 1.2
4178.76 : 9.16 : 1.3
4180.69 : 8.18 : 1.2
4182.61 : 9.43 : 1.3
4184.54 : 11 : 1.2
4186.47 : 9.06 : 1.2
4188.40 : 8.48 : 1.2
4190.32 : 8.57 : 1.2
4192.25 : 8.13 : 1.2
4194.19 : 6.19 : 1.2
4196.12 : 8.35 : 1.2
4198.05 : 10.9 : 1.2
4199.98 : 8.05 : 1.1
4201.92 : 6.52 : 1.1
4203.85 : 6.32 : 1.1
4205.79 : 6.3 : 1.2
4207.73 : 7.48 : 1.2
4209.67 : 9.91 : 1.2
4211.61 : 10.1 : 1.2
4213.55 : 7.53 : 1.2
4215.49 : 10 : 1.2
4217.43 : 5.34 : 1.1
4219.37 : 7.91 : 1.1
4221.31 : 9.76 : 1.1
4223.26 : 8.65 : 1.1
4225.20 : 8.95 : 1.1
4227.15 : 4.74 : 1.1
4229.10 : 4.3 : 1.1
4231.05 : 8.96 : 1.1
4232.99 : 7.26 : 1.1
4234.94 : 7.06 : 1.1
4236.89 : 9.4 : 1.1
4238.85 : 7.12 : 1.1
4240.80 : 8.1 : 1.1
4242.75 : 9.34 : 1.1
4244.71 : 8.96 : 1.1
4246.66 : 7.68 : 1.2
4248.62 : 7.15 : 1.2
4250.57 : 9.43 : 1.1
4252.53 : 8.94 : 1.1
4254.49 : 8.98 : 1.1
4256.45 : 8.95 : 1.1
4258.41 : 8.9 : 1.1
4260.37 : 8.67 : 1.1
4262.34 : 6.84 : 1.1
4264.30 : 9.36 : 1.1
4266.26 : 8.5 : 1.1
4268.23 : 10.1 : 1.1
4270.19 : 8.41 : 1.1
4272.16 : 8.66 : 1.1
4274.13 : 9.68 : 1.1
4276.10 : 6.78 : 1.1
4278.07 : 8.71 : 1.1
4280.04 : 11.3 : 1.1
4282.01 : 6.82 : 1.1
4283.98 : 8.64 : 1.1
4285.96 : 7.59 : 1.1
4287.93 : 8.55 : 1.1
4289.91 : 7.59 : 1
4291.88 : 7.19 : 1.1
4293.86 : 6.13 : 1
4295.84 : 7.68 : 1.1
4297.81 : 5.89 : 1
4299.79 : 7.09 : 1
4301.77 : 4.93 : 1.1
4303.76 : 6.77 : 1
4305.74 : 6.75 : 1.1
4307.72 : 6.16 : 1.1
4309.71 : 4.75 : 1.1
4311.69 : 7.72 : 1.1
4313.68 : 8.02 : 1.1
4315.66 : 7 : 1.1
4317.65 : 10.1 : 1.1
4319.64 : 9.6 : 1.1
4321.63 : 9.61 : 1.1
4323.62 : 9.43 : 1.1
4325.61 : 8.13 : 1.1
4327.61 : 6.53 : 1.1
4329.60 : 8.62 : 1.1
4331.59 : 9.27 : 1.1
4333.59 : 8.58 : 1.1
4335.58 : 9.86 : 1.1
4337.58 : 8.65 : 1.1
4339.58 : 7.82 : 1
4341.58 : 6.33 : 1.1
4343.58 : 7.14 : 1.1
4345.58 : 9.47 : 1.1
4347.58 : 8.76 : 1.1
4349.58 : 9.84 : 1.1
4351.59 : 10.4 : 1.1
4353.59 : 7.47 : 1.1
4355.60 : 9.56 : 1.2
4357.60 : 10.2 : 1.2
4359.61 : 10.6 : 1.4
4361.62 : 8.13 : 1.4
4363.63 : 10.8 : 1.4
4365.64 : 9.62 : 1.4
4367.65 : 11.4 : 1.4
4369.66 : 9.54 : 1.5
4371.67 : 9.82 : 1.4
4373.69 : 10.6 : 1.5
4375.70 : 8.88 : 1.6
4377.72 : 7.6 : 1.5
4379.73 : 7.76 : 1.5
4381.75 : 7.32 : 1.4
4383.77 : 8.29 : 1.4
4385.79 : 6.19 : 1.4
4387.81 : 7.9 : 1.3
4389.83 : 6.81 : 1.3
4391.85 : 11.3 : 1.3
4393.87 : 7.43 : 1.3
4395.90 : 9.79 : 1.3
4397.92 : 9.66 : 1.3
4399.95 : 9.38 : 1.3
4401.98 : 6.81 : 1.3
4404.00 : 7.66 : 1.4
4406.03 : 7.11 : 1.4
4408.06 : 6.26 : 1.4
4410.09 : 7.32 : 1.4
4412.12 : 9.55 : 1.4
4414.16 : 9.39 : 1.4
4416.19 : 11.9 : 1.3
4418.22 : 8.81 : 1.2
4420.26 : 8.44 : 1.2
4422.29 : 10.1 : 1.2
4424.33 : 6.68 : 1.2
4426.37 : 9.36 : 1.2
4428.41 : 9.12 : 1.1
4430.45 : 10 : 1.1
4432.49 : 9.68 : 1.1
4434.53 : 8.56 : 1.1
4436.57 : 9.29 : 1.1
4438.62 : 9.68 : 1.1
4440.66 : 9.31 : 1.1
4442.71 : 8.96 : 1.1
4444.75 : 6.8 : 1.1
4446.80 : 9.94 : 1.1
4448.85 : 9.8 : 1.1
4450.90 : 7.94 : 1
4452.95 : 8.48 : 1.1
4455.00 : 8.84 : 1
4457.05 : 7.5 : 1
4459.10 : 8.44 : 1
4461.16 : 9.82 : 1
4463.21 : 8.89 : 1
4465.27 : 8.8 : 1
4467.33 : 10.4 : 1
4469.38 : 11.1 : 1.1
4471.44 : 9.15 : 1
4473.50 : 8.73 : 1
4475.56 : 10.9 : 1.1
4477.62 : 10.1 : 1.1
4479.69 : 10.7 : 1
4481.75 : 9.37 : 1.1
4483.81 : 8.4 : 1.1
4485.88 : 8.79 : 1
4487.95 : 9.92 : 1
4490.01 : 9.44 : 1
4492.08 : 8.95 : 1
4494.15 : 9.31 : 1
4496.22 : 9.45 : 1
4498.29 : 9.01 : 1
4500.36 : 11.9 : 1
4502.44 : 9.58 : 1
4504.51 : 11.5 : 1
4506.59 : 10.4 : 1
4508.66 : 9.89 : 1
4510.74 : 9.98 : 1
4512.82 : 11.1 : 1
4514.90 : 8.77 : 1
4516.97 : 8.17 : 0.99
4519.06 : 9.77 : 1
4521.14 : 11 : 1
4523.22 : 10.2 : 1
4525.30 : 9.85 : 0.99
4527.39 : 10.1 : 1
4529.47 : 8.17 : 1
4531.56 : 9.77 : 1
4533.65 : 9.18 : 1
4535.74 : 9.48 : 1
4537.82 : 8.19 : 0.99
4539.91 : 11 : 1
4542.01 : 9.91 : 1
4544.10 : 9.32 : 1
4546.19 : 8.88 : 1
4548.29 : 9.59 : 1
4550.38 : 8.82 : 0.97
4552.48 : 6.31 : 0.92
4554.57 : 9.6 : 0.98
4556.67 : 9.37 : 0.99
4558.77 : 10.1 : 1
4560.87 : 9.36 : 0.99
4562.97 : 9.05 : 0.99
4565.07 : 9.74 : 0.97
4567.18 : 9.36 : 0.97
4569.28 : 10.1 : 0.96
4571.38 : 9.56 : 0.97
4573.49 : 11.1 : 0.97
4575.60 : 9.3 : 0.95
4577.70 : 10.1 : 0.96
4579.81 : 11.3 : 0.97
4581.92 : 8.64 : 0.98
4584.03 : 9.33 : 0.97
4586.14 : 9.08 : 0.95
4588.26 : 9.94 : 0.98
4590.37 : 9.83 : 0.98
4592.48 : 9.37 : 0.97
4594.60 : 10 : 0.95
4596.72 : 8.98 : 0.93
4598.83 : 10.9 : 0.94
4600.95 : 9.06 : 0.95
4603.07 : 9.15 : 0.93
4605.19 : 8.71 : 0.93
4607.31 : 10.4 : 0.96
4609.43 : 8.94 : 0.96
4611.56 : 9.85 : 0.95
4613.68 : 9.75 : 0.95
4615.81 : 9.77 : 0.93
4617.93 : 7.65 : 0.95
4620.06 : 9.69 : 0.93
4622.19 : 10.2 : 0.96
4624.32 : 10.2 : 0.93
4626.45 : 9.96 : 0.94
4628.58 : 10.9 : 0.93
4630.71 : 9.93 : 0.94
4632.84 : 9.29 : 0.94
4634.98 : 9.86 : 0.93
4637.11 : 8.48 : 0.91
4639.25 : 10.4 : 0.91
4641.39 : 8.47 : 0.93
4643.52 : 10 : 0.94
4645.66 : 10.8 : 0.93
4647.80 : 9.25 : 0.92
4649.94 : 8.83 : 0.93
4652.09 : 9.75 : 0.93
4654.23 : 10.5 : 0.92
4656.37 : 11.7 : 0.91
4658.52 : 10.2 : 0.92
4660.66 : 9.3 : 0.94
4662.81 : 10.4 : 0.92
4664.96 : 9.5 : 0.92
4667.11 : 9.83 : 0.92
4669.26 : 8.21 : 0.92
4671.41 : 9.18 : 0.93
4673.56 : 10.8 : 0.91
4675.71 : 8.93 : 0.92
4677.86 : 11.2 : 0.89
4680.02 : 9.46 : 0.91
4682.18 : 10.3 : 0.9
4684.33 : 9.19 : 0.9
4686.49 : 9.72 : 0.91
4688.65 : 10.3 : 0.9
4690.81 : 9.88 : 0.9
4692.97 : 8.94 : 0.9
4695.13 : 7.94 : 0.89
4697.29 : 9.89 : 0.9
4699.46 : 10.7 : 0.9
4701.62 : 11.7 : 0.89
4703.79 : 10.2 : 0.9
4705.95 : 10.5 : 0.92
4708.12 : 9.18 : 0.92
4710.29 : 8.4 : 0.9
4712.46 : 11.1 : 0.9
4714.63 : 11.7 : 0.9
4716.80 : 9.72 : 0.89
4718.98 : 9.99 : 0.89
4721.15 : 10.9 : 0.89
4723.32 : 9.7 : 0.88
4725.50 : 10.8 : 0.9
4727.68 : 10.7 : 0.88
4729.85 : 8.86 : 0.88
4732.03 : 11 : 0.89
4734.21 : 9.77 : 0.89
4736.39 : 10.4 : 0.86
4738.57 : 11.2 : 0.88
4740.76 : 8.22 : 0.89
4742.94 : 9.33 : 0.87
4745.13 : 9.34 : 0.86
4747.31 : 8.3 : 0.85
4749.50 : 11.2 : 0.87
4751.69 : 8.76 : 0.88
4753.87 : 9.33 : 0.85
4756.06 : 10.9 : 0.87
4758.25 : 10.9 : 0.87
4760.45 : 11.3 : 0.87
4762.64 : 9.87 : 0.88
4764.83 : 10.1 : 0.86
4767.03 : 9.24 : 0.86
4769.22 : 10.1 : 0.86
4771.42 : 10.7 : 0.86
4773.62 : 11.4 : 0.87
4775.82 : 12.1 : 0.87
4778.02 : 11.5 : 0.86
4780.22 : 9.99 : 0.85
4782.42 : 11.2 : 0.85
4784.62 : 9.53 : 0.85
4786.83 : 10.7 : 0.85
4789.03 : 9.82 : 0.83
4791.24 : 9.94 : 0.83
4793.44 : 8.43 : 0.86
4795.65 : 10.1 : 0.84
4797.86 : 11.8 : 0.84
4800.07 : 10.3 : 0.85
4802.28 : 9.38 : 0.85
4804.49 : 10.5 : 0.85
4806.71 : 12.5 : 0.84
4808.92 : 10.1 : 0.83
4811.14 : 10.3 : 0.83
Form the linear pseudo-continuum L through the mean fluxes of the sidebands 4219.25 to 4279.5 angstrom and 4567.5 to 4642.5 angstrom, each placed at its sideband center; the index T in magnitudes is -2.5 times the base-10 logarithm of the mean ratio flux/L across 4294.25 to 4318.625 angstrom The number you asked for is 0.23 mag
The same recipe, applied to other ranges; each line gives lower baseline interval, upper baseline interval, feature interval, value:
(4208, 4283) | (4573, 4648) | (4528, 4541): 0.01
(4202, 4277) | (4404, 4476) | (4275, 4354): 0.07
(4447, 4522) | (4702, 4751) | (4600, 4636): 0.02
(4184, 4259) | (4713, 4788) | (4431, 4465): 0.02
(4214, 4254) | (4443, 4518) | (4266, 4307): 0.07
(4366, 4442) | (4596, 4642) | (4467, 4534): -0.07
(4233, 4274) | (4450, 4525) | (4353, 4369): -0.09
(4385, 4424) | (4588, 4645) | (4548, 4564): 0.04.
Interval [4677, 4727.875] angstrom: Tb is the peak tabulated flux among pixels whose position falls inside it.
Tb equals 11.7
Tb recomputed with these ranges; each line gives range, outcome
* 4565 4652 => 11.3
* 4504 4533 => 11.5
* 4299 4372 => 11.4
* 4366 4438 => 11.9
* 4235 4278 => 10.1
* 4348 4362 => 10.6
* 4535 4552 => 11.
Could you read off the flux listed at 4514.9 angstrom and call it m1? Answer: 8.77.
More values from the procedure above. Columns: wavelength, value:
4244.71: 8.96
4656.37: 11.7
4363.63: 10.8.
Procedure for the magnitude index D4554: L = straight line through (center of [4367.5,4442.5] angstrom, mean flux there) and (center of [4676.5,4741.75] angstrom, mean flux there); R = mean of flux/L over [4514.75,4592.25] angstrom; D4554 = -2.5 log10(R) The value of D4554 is -0.01 mag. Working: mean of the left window 8.75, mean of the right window 10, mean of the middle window 9.5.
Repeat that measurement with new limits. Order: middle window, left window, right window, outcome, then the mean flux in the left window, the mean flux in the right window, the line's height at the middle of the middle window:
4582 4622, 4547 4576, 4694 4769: 0.01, 9.38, 10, 9.54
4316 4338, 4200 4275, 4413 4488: -0.03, 8.16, 9.24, 8.61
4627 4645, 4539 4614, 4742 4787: 0.01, 9.55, 10.3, 9.77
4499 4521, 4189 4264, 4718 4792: -0.10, 8.06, 10.2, 9.21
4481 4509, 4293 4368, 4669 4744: -0.08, 8.27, 9.96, 9.01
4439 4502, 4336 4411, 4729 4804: -0.03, 8.65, 10.2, 9.02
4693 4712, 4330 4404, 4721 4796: 0.02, 8.84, 10.2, 9.97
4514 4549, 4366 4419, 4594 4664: -0.02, 8.65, 9.73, 9.29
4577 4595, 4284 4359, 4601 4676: -0.04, 8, 9.68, 9.4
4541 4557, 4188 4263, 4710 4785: 0.05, 8.06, 10.2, 9.41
